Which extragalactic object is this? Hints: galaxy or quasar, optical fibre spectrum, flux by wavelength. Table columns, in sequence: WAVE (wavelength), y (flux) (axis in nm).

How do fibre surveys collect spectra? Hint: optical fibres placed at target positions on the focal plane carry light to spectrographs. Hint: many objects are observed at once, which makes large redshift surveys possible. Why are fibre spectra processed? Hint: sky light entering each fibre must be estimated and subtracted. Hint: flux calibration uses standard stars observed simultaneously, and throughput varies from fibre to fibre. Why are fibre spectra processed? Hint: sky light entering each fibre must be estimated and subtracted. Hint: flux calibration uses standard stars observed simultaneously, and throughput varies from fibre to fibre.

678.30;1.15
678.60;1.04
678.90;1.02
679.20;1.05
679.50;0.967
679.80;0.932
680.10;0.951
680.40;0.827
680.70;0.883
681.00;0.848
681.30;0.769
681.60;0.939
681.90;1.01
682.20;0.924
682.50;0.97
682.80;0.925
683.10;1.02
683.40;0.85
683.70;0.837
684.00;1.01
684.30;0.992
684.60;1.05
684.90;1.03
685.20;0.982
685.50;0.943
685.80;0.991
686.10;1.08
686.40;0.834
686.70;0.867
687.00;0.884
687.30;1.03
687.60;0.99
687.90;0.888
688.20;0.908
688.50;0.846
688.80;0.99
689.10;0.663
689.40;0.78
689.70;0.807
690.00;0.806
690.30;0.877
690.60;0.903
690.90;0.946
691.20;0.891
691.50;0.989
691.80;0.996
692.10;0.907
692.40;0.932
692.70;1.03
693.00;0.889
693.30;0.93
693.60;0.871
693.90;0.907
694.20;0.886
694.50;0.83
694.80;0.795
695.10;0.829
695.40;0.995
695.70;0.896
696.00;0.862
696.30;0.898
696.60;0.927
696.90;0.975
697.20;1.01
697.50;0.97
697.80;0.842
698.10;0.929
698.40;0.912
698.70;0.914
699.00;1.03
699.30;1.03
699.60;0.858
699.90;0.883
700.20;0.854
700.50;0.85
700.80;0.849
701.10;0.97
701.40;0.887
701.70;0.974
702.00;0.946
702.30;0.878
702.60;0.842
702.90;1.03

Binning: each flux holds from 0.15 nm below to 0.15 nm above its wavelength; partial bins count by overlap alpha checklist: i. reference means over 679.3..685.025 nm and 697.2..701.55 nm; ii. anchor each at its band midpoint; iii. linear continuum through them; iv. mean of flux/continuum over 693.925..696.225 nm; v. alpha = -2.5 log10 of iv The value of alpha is 0.057 mag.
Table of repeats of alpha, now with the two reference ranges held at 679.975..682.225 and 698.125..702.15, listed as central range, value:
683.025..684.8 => -0.074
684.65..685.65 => -0.108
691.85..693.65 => -0.029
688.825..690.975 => 0.092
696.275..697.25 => -0.045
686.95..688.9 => -0.039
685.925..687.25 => -0.031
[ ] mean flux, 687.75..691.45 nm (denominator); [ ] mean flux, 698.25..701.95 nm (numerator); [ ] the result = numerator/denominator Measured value 1.07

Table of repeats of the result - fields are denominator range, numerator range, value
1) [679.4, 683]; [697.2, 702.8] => 1.00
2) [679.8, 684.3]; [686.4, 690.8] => 0.95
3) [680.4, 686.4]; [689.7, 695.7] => 0.96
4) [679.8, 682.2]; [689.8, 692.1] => 1.02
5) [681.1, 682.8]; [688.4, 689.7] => 0.89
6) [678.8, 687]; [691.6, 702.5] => 0.97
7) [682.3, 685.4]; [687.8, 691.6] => 0.90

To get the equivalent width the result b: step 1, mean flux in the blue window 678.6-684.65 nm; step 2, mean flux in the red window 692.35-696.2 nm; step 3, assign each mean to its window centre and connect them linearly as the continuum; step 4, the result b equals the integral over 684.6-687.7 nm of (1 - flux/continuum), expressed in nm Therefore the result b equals -0.145 nm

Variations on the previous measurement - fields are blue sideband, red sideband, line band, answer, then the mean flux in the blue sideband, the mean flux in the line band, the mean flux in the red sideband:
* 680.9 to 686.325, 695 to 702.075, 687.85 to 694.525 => 0.32 nm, 0.953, 0.891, 0.921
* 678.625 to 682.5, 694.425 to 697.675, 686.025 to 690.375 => 0.19 nm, 0.932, 0.88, 0.909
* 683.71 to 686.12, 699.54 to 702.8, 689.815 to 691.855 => 0.10 nm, 0.996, 0.91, 0.893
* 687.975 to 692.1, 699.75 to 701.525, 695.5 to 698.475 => -0.14 nm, 0.878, 0.924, 0.882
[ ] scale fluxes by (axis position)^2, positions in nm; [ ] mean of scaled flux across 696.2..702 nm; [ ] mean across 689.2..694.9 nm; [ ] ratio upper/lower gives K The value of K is 1.06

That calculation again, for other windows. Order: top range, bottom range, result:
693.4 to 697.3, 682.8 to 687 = 0.97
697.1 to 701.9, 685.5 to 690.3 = 1.07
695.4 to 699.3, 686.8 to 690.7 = 1.10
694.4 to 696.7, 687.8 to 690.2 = 1.07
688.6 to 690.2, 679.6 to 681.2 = 0.94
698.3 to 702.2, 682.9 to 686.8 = 1.00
